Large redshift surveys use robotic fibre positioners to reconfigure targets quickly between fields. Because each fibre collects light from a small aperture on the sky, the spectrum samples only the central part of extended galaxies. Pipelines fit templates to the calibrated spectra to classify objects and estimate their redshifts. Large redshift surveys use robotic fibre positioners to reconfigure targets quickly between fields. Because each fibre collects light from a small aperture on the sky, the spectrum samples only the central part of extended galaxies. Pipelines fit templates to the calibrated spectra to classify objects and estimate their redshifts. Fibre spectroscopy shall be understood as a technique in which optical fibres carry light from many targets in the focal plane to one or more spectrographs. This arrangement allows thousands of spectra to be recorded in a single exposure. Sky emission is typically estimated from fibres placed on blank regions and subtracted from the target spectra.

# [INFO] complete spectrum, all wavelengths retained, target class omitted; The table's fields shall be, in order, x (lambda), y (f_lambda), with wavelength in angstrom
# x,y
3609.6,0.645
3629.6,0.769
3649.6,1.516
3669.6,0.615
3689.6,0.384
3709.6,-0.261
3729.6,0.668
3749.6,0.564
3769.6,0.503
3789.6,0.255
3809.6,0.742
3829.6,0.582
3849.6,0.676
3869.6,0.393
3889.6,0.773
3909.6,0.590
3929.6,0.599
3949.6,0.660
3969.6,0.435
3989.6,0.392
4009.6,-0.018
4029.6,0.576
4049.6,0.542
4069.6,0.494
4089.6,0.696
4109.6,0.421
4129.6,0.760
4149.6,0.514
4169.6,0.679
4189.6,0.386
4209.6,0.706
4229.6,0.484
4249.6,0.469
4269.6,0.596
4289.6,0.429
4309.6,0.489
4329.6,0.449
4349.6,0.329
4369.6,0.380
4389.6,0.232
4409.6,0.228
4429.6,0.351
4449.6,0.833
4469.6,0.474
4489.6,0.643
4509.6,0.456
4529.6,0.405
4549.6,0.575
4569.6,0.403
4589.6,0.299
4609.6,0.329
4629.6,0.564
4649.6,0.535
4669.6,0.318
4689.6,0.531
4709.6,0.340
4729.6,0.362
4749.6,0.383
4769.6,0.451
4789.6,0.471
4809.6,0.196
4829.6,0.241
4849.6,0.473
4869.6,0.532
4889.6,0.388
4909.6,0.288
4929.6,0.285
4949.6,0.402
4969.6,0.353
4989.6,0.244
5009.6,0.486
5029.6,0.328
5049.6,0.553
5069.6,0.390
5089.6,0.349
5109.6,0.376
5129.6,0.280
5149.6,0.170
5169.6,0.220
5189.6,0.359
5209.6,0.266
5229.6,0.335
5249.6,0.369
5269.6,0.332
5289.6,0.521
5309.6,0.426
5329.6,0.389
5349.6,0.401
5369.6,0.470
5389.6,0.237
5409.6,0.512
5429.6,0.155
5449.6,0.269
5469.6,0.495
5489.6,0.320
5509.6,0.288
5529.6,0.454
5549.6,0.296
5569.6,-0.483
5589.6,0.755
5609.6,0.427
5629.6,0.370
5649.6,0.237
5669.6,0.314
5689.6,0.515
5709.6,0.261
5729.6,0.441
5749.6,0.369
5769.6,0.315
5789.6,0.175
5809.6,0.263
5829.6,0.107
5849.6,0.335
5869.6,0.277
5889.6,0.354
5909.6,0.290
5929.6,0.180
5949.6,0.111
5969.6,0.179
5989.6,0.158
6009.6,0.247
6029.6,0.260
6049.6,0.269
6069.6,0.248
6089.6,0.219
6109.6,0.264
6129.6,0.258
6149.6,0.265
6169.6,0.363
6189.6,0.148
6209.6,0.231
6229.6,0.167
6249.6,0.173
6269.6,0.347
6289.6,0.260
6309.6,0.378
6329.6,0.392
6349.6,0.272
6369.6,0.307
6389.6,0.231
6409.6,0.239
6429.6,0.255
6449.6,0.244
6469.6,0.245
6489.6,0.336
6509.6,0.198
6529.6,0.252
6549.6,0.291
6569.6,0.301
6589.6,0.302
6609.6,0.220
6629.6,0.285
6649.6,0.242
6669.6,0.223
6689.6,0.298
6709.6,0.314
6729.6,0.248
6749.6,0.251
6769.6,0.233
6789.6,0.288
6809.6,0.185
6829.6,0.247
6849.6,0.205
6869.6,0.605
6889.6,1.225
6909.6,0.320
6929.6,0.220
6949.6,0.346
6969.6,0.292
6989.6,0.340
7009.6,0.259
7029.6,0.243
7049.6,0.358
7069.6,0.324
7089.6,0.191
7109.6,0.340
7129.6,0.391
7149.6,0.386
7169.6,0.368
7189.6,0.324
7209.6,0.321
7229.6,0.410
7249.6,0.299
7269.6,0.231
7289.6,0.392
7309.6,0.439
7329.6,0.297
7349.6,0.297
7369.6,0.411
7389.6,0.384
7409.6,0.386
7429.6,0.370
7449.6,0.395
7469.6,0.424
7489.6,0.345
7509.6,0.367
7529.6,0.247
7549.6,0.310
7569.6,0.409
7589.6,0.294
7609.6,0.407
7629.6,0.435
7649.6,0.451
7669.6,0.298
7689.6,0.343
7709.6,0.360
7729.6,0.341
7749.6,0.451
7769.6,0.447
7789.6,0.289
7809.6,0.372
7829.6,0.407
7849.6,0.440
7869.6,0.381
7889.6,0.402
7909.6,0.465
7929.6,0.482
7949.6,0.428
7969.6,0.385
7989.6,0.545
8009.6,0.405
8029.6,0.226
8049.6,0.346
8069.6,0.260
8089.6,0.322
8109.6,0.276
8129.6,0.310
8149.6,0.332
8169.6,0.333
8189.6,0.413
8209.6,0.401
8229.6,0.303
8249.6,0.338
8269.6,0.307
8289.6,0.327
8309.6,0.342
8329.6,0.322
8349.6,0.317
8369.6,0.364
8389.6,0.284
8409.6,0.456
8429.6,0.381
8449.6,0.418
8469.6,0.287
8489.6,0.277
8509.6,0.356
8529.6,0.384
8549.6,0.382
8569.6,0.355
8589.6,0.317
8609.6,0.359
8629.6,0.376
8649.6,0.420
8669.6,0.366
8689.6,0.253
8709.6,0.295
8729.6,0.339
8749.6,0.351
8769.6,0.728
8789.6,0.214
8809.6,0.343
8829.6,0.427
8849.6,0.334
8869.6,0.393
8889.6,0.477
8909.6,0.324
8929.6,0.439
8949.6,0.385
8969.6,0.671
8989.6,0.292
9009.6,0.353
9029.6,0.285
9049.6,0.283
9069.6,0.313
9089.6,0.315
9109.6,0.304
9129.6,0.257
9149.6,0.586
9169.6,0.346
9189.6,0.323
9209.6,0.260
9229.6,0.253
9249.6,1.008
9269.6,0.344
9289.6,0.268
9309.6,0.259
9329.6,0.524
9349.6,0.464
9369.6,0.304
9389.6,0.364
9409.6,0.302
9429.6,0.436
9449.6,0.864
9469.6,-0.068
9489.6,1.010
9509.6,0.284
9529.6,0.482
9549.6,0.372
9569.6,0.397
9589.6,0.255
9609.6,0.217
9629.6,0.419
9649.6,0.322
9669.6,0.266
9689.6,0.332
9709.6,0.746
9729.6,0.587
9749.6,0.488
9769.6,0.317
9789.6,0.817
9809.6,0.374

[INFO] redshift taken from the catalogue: 0.85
